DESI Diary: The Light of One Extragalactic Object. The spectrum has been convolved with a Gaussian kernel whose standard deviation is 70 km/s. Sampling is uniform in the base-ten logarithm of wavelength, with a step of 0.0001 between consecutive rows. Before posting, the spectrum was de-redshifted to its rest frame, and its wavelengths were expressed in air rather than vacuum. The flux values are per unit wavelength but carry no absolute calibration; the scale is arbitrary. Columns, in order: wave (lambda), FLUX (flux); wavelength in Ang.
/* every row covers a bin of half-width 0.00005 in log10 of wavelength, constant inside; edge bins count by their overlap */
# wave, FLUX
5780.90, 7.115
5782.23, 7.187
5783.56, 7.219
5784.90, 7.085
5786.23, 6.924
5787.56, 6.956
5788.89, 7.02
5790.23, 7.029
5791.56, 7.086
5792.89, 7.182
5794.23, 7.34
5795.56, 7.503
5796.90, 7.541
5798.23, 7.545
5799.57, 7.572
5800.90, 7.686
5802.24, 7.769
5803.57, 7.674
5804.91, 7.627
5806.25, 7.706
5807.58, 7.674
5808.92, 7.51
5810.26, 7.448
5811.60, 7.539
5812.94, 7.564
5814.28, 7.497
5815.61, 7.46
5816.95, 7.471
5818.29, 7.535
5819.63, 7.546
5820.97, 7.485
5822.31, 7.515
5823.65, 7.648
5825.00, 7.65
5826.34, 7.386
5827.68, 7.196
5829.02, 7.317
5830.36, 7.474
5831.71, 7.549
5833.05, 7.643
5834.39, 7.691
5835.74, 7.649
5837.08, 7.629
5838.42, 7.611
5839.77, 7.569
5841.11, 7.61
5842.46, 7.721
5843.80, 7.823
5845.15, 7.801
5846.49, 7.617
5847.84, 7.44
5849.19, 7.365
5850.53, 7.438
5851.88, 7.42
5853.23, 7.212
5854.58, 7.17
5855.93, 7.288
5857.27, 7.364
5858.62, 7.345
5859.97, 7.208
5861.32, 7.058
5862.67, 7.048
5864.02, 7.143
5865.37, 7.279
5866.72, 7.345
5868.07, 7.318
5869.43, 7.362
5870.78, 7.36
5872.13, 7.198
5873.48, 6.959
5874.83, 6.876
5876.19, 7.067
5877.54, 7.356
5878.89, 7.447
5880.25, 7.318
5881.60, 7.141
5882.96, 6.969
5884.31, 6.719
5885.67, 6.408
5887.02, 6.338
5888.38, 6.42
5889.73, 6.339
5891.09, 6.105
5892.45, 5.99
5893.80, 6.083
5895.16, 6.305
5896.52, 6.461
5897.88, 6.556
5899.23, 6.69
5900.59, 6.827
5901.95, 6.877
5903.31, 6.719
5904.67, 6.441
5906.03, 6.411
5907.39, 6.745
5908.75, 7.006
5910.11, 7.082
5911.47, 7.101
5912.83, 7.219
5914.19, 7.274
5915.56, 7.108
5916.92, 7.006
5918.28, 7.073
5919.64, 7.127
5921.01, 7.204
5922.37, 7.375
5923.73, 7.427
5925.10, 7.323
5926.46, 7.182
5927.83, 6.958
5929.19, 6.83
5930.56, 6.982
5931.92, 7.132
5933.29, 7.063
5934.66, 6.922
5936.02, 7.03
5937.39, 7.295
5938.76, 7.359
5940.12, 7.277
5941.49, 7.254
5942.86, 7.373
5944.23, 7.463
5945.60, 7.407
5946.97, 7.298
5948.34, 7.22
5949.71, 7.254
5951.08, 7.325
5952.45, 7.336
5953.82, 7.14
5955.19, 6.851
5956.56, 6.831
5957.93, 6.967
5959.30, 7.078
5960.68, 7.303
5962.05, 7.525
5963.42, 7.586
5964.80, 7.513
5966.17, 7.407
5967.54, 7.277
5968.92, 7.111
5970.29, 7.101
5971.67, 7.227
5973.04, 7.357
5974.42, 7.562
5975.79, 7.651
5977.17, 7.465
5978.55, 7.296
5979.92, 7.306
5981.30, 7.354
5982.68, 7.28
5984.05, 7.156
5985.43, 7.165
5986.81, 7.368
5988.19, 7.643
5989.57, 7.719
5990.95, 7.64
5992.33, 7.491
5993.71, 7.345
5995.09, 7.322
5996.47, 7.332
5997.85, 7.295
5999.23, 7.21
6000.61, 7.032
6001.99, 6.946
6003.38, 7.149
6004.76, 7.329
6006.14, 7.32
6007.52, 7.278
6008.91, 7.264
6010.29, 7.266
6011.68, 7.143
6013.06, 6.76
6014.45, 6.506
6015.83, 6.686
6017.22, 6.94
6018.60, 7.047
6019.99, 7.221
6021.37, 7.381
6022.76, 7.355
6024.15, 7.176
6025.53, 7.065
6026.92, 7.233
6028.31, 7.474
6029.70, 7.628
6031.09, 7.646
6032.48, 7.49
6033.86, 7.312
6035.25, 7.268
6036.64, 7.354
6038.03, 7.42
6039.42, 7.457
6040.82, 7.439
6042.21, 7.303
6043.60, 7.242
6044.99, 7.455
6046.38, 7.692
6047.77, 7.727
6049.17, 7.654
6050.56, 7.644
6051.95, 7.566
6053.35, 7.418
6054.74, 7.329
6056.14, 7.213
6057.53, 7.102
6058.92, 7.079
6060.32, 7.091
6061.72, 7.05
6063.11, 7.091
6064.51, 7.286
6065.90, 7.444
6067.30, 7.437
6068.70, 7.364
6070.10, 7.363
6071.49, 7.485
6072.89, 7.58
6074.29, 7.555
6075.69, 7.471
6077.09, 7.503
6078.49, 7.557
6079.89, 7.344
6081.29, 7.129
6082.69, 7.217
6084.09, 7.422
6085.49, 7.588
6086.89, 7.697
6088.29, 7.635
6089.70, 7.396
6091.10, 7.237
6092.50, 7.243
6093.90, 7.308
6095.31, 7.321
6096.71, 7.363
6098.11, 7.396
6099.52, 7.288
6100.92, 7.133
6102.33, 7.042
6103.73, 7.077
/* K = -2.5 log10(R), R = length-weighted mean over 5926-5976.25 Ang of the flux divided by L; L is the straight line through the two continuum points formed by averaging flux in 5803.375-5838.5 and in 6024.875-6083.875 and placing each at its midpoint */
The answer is 0.03 mag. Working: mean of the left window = 7.54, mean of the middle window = 7.23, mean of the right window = 7.38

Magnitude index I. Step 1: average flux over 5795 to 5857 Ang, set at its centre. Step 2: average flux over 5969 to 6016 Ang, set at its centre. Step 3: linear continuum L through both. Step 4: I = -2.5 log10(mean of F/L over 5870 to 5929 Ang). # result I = 0.08 mag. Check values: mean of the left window 7.54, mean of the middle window 6.88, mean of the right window 7.27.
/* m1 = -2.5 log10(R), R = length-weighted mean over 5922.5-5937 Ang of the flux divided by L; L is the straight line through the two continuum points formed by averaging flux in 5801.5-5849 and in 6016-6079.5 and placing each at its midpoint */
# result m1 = 0.06 mag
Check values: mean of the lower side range 7.57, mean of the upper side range 7.36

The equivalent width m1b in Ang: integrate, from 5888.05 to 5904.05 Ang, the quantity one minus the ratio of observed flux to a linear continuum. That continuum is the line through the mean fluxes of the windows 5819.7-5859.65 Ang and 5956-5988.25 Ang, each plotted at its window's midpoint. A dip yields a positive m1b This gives 2.1 Ang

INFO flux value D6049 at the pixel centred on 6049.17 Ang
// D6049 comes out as 7.654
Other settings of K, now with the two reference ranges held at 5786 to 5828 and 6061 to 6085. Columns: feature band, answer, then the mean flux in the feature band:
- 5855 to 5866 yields 0.03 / 7.22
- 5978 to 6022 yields 0.03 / 7.23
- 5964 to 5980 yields 0.01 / 7.36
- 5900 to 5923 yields 0.07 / 6.98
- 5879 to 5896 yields 0.14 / 6.54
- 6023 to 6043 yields 0.00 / 7.37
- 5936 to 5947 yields 0.01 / 7.32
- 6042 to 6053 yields -0.02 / 7.54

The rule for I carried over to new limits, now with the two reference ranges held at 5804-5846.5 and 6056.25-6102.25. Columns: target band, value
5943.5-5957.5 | 0.04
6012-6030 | 0.04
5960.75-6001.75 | 0.01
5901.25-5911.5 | 0.11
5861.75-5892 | 0.08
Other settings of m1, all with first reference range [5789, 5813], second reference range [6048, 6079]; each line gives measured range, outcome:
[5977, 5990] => 0.01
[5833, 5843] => -0.02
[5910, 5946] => 0.04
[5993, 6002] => 0.02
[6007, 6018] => 0.06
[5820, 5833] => 0.00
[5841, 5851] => -0.02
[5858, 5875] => 0.04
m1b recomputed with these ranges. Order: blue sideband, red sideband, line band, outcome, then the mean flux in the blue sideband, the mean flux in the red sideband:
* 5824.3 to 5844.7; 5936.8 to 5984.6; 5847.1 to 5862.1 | 0.4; 7.57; 7.29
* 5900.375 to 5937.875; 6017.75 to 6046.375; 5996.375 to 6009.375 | 0.1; 7.03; 7.36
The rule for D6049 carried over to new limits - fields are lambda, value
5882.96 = 6.969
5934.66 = 6.922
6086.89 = 7.697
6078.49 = 7.557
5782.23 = 7.187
